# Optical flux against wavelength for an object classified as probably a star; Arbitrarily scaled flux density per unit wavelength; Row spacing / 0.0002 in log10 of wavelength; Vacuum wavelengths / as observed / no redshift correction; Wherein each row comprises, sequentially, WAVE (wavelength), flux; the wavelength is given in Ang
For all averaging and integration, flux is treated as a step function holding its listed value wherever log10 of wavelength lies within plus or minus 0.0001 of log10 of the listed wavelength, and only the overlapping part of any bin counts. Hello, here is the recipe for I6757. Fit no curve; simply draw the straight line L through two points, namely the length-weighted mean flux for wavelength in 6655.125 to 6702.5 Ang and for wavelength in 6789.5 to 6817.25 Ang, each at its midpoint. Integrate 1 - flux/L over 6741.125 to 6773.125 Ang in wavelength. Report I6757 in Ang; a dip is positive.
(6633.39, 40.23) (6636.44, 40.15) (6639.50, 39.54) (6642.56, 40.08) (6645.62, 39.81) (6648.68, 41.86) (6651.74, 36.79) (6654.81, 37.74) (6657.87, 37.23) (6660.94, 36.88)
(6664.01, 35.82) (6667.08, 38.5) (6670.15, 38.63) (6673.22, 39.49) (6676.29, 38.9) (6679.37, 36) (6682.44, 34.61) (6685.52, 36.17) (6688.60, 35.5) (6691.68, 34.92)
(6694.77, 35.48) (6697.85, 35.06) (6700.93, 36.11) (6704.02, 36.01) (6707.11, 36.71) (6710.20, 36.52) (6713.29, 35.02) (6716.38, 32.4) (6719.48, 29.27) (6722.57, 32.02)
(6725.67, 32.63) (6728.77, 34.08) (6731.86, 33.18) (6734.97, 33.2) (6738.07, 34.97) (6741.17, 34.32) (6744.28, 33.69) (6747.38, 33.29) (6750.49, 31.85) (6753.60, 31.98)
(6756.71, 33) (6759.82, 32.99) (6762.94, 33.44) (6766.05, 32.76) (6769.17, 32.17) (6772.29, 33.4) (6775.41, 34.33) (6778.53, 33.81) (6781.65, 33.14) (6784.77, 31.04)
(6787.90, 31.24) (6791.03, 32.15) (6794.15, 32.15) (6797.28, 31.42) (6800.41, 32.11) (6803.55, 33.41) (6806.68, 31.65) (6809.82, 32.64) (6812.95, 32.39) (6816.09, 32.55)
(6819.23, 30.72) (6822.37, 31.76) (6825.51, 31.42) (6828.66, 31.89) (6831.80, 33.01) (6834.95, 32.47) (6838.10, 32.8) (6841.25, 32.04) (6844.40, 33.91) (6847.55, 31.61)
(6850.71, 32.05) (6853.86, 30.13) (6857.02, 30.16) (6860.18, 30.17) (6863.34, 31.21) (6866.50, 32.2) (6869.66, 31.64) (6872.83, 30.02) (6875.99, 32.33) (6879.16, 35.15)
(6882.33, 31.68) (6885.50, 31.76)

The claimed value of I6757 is 0.9 Ang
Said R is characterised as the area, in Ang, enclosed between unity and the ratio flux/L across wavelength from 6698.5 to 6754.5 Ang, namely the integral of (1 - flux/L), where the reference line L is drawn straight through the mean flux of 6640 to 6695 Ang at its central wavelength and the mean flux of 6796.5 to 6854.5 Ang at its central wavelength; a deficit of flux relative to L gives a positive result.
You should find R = 2.8 Ang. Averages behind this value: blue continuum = 37.5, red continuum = 32.1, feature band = 33.8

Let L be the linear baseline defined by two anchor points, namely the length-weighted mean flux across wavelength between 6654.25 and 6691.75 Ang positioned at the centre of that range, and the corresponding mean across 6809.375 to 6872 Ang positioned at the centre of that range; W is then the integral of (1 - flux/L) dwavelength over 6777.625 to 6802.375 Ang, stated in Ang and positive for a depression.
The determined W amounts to 0.9 Ang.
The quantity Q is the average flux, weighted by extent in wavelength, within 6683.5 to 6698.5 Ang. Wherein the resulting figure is 35.4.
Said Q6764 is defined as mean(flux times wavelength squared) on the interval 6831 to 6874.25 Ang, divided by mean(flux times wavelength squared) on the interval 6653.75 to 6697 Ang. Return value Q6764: 0.91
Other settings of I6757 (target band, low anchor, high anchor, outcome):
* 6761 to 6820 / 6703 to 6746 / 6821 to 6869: 0.4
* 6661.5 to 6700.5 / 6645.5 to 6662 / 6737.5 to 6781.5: 0.4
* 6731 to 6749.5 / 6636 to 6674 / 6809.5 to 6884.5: 1.0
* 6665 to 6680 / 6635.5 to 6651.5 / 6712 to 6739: -0.3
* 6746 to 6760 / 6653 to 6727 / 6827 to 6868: 0.7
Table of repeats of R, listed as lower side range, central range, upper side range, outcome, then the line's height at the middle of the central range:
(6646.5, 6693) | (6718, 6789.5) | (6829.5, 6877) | 3.9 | 34.8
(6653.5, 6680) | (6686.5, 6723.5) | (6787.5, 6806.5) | 1.5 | 36.1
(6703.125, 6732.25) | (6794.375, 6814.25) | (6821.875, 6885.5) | 0.2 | 32.6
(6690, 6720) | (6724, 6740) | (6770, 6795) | 0.2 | 34.1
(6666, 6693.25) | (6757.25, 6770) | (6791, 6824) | 0.3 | 33.8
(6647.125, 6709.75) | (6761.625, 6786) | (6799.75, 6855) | 0.6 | 33.9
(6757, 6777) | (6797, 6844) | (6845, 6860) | -0.5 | 31.9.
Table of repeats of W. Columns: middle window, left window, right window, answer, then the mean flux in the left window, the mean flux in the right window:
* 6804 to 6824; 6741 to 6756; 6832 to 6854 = 0.29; 32.9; 32.3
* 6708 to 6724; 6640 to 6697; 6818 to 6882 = 1.25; 37.5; 31.8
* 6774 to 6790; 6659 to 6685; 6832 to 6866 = 0.55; 37.3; 31.7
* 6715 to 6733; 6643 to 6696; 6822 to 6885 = 1.76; 37.4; 31.9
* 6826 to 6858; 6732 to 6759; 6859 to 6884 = 0.15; 33.3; 31.8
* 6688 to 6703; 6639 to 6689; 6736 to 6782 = 0.38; 37.9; 33.3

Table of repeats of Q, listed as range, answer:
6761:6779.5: 33.3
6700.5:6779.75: 33.5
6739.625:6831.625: 32.5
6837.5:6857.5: 31.9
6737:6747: 34.2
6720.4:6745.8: 33.4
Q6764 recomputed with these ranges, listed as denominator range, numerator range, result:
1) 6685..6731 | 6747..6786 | 0.97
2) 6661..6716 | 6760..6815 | 0.92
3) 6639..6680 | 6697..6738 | 0.90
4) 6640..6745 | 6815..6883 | 0.93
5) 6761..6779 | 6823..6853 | 0.99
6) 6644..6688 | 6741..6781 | 0.90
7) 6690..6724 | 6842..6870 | 0.95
